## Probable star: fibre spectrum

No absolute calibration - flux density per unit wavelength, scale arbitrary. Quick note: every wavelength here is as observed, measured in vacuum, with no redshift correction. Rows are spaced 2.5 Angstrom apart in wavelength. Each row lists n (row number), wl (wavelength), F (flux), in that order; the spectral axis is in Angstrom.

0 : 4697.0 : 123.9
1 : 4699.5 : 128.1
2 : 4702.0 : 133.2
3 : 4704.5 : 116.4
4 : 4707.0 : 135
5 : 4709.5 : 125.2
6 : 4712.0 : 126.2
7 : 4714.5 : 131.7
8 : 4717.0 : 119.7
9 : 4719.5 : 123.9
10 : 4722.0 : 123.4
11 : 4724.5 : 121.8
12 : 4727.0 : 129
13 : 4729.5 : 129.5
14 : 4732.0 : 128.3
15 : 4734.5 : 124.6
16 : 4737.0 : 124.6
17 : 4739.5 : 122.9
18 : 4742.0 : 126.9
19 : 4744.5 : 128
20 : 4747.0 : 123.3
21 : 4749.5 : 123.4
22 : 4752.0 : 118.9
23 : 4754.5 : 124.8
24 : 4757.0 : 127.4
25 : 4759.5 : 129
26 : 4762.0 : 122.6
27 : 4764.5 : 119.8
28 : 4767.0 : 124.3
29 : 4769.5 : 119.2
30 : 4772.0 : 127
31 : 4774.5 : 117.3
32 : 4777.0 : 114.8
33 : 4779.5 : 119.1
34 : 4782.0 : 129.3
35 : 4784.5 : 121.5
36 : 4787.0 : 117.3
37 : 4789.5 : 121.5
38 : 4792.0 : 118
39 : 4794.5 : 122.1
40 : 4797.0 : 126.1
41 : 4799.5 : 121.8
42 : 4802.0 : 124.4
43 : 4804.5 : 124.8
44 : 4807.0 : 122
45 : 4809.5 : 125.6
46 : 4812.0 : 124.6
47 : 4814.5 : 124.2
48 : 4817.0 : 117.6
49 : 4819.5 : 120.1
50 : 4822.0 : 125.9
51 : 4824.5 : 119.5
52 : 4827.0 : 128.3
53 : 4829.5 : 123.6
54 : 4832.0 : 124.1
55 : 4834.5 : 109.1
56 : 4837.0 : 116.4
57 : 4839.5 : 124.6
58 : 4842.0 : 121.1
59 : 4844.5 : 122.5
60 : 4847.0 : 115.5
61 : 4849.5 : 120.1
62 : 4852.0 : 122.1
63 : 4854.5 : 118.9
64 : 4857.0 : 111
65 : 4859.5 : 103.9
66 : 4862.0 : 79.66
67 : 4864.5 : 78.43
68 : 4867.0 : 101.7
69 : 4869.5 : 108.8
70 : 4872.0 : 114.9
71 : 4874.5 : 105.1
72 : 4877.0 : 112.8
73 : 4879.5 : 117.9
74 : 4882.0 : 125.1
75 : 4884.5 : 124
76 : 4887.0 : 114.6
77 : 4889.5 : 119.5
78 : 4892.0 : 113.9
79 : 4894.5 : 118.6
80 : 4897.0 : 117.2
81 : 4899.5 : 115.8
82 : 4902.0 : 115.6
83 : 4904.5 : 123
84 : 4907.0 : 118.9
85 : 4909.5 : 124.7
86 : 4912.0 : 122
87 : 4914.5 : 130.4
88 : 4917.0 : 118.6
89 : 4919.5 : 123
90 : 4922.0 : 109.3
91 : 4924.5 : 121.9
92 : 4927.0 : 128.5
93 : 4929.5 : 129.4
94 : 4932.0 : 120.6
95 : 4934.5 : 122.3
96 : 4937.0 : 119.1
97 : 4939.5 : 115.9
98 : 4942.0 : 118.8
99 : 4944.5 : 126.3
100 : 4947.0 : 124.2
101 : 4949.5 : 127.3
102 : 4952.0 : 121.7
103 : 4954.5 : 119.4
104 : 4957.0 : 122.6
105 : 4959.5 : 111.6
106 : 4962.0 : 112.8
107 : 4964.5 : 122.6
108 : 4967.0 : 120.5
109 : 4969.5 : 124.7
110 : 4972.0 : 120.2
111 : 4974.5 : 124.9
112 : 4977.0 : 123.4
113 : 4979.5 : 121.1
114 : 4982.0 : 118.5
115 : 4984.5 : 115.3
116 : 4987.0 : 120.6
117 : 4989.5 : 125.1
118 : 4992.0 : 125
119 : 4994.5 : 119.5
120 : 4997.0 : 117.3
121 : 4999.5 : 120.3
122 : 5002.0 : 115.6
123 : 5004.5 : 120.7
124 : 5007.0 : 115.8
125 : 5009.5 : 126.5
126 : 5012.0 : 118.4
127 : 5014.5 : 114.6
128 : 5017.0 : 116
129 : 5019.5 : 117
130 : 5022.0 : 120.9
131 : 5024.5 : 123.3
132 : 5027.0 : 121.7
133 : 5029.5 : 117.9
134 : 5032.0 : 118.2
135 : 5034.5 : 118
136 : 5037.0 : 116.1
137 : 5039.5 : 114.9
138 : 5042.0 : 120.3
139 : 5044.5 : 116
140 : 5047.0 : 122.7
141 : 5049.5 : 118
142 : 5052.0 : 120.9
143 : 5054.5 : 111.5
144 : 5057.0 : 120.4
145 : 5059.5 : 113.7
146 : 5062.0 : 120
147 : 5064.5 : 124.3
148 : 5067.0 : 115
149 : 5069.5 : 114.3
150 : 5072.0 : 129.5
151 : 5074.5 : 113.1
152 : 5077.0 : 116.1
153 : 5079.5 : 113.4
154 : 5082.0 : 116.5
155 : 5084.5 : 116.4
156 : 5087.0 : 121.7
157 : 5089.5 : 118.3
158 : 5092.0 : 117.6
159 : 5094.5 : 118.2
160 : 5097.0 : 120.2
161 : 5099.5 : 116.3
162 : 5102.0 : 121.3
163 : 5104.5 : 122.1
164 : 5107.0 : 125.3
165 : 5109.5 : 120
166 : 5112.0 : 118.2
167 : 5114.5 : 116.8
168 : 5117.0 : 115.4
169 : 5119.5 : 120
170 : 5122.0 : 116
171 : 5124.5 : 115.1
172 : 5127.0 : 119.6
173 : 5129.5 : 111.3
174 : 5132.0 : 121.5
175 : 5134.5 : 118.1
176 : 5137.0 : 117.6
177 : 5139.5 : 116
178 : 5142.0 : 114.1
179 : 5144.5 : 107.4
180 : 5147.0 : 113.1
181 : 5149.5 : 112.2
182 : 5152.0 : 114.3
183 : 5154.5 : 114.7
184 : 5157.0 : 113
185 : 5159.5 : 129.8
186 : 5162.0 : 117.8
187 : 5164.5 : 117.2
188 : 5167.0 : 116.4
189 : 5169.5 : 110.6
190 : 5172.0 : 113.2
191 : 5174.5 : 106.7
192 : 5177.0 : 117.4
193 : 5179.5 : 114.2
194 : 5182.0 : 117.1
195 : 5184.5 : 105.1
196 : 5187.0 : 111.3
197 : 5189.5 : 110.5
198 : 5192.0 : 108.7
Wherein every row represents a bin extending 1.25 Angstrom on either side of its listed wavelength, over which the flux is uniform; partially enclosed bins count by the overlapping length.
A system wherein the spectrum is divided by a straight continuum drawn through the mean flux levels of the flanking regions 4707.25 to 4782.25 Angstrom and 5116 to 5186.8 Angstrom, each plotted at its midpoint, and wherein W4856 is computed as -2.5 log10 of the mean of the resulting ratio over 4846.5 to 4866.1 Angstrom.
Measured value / 0.15 mag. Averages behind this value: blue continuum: 124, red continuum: 115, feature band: 106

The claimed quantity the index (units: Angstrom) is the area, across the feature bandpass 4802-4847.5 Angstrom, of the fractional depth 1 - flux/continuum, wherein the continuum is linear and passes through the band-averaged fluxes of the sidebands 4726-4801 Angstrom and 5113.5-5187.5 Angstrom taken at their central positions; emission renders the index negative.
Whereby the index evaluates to 0.10 Angstrom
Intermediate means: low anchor 123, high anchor 115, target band 122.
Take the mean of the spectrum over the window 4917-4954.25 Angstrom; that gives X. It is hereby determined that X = 122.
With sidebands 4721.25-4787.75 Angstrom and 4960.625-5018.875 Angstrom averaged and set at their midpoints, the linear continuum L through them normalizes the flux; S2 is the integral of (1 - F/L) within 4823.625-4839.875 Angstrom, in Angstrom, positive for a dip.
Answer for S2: 0.24 Angstrom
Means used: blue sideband 124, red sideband 120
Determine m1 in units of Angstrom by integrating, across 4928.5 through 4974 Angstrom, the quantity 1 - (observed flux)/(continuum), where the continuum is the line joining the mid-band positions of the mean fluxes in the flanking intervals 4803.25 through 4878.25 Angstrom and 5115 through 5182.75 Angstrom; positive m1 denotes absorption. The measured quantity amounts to -2.2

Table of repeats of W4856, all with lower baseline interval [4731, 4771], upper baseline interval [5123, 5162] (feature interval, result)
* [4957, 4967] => 0.02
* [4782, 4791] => 0.02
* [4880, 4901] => 0.02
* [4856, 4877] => 0.20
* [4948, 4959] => -0.02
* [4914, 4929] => -0.01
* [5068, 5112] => -0.02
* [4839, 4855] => 0.01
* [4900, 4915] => -0.01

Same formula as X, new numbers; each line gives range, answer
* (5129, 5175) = 115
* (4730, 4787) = 123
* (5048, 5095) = 118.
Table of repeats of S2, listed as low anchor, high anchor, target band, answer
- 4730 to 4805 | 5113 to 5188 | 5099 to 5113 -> -0.6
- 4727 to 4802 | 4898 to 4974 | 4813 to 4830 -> 0.0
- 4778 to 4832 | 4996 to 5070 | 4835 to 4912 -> 4.5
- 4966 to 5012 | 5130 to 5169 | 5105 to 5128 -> -0.3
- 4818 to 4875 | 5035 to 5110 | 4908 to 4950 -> -2.5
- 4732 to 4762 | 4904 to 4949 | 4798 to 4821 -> 0.2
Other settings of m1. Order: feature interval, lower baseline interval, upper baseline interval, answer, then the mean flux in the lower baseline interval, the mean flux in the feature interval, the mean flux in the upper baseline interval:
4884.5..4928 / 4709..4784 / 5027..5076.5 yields 0.4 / 124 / 120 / 118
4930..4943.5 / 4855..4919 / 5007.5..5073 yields -0.6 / 114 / 120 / 119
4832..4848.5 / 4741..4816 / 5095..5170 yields 0.4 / 123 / 119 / 117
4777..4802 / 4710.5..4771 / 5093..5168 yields 0.4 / 125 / 122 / 117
